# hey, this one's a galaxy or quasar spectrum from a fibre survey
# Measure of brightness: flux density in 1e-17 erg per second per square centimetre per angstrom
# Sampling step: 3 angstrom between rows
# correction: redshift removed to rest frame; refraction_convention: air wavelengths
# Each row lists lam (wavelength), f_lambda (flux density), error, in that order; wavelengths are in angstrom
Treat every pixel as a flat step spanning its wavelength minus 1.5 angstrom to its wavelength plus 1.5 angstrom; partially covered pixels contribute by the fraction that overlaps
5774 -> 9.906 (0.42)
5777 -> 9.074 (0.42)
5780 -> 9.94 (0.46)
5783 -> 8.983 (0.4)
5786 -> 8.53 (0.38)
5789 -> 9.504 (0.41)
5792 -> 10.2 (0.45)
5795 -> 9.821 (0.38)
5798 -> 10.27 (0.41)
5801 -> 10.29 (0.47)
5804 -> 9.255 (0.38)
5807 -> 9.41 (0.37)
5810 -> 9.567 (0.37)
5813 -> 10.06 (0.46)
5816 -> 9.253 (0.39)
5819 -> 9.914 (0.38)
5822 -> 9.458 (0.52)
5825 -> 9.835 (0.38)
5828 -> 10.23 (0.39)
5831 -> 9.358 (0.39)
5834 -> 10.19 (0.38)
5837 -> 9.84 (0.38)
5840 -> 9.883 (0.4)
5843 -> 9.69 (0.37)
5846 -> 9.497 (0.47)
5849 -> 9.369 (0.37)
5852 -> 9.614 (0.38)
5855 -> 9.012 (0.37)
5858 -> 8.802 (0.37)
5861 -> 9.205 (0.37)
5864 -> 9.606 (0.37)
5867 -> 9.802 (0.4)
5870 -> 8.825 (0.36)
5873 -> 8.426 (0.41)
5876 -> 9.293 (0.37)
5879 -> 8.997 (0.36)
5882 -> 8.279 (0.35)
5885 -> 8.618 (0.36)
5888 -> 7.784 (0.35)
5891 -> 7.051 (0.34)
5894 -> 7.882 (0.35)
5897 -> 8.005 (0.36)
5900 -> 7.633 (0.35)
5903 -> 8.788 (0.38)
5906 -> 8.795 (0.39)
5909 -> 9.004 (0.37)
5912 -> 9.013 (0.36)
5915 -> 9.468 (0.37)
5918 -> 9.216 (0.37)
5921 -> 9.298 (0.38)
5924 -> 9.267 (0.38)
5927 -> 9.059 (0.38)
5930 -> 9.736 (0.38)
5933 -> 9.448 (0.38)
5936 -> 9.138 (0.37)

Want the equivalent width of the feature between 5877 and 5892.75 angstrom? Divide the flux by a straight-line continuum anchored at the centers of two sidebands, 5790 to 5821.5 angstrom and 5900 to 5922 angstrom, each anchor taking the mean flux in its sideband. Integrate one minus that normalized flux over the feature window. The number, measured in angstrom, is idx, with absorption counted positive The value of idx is 1.7 angstrom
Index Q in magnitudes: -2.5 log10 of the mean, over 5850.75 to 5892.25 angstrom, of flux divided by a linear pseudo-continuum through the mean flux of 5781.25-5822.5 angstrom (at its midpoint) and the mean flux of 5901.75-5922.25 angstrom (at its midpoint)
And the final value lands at 0.06 mag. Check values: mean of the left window 9.61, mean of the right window 9.08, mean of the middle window 8.81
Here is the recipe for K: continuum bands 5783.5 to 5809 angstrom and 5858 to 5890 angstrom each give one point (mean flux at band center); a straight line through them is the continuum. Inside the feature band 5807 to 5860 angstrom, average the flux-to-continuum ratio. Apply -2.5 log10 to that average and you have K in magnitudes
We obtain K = -0.04 mag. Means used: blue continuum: 9.63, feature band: 9.61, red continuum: 8.85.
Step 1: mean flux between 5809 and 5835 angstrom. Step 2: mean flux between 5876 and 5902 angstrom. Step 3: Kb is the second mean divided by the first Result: 0.83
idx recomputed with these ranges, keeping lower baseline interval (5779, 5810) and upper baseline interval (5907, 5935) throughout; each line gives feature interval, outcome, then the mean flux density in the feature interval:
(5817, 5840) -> -0.7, 9.82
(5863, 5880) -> 0.5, 9.15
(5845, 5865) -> 0.3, 9.29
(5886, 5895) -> 1.7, 7.61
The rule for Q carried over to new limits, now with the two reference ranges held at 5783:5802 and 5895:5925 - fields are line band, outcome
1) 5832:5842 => -0.06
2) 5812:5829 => -0.03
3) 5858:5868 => -0.03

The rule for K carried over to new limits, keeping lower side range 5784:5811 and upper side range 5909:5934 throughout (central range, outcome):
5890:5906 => 0.17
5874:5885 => 0.07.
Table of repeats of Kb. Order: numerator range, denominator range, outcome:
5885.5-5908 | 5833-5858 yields 0.84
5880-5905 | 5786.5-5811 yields 0.83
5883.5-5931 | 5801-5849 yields 0.89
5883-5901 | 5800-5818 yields 0.81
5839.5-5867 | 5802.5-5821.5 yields 0.98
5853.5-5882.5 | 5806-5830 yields 0.93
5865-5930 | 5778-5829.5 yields 0.90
